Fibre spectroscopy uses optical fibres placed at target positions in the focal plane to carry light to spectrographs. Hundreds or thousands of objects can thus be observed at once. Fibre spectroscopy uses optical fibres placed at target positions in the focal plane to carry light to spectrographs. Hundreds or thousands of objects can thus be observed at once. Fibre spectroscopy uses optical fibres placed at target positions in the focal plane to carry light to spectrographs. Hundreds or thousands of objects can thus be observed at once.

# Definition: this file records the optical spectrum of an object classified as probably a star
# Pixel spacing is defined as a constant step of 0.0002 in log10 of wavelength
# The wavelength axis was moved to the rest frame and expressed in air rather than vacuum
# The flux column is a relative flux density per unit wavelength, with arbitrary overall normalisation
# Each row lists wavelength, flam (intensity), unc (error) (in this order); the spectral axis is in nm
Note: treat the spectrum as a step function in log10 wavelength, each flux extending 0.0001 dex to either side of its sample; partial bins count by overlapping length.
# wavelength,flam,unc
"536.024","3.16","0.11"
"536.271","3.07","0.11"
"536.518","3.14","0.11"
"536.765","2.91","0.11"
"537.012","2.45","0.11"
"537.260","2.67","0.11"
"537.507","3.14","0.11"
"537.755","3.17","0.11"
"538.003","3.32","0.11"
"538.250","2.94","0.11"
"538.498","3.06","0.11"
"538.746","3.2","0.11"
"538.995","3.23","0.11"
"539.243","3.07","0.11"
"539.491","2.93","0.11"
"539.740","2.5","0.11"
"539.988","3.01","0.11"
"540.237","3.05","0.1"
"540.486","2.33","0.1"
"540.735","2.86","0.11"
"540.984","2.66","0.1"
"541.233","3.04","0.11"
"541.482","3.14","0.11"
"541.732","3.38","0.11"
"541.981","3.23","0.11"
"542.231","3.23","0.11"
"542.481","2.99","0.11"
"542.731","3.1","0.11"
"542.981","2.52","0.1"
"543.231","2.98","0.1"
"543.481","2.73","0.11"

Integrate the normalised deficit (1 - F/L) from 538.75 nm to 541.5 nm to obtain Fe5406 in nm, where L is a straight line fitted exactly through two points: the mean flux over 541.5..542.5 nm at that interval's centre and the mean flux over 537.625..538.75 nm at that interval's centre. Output 0.24 nm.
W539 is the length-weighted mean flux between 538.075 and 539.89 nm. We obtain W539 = 3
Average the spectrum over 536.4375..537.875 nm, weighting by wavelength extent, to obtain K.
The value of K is 2.91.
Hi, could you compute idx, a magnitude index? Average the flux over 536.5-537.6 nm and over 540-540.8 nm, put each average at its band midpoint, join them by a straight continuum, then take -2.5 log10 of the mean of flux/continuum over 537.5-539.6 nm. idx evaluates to -0.115 mag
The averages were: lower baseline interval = 2.83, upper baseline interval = 2.77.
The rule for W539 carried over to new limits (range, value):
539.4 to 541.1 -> 2.76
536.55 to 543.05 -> 2.97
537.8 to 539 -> 3.14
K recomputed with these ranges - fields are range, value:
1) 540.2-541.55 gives 2.82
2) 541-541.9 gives 3.13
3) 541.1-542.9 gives 3.14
